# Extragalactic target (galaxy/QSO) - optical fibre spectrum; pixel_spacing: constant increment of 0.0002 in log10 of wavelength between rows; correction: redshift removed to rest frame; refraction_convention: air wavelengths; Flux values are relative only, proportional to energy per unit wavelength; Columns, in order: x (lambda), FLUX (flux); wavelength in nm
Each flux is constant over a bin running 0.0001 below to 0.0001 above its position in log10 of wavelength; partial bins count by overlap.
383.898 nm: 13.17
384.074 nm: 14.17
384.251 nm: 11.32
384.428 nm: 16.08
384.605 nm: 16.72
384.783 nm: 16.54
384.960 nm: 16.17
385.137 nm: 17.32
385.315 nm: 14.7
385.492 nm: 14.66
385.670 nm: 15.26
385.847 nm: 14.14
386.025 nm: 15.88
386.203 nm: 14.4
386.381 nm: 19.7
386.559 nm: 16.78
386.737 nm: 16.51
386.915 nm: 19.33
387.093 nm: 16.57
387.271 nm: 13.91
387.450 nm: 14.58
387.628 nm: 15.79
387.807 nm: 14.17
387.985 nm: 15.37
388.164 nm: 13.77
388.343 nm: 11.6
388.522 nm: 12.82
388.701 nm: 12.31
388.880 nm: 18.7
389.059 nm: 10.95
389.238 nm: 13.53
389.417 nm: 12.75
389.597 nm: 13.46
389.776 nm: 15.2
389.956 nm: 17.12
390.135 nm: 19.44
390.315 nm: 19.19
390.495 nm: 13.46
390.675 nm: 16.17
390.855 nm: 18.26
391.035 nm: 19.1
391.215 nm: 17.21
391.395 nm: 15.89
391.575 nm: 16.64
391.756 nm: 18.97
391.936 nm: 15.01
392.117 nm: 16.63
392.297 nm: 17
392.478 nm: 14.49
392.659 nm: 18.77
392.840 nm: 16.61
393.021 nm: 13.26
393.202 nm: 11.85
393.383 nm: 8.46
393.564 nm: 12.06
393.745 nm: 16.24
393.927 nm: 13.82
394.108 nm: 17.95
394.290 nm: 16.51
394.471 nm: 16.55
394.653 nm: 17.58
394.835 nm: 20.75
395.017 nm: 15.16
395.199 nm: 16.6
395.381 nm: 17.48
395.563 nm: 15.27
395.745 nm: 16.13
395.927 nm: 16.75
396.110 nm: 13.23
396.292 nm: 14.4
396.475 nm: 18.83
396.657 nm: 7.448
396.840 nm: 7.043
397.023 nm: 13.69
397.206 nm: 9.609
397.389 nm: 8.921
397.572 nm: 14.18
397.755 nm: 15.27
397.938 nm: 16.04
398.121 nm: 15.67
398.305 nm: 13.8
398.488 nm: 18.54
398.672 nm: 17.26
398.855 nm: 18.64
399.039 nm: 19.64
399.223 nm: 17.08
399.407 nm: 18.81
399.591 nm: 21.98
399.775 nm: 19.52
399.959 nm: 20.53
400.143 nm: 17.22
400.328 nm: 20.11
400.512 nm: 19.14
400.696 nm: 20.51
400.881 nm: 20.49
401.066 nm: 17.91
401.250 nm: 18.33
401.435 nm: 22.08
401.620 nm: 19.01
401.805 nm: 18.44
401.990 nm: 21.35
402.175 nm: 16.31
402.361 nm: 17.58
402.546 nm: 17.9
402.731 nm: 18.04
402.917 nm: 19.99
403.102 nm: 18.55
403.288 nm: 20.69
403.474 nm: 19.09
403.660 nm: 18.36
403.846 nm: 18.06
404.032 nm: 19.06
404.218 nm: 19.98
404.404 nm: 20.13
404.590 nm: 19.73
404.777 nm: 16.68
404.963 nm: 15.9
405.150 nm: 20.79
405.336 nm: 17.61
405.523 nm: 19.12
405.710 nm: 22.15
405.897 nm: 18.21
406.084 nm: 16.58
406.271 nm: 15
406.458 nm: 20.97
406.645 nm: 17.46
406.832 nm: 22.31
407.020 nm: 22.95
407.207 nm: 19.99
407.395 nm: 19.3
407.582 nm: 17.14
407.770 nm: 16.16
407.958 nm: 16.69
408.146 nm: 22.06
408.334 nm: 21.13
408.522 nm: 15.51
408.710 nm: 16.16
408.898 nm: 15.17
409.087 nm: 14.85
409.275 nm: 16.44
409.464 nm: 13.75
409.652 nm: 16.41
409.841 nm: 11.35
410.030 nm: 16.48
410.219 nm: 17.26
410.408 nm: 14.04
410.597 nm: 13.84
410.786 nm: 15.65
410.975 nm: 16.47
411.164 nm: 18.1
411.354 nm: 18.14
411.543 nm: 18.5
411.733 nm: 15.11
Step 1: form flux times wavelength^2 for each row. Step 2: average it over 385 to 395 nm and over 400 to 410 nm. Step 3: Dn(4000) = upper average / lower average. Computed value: 1.3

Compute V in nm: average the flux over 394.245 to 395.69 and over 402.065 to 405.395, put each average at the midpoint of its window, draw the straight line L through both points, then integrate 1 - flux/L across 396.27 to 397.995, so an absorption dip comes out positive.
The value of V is 0.49 nm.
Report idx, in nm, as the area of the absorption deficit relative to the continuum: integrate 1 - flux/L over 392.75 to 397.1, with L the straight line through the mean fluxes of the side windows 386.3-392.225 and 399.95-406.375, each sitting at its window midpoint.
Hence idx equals 0.584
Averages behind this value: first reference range 15.8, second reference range 18.9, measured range 14.7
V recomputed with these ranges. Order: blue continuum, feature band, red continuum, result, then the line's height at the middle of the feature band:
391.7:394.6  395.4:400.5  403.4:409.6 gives 0.17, 16.3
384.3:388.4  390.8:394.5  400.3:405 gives 0.26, 16.9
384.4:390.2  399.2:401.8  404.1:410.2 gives -0.37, 17.1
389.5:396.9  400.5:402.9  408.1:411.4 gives -0.47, 15.9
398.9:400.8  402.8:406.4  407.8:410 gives -0.19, 17.8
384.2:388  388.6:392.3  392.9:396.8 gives -0.16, 15.4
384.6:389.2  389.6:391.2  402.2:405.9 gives -0.10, 16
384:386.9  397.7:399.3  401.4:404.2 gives 0.11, 18.1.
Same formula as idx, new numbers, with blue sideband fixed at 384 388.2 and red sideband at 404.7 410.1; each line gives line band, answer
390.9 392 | -0.07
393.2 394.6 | 0.17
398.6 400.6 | -0.25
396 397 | 0.26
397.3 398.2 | 0.15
